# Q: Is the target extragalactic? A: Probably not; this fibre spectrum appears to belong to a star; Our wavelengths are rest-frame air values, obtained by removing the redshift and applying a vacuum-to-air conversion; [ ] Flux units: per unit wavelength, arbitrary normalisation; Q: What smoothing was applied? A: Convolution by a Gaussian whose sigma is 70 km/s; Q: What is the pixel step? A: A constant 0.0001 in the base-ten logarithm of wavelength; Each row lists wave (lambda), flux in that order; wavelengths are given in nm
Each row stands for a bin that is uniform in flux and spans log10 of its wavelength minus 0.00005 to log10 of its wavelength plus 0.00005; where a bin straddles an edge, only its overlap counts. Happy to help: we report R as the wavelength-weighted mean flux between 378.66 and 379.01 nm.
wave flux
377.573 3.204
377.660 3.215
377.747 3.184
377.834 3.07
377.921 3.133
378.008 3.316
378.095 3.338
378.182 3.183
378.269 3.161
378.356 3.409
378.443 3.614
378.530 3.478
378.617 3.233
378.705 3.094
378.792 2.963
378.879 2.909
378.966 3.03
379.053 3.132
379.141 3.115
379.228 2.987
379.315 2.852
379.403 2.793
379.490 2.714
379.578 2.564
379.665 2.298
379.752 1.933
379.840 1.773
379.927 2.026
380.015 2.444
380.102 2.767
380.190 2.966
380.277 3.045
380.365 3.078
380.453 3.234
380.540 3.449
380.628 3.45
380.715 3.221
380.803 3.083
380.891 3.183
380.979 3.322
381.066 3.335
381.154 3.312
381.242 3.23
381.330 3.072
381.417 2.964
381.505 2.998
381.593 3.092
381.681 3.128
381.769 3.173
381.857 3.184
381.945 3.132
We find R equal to 3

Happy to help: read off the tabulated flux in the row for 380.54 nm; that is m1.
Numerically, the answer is 3.449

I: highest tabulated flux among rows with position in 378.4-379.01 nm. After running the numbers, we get 3.614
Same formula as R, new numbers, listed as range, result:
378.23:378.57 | 3.42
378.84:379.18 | 3.05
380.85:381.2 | 3.29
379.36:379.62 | 2.69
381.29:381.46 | 3.03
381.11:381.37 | 3.2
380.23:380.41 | 3.06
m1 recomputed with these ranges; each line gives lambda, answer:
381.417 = 2.964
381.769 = 3.173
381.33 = 3.072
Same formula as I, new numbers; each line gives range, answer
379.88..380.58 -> 3.449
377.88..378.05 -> 3.316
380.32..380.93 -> 3.45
